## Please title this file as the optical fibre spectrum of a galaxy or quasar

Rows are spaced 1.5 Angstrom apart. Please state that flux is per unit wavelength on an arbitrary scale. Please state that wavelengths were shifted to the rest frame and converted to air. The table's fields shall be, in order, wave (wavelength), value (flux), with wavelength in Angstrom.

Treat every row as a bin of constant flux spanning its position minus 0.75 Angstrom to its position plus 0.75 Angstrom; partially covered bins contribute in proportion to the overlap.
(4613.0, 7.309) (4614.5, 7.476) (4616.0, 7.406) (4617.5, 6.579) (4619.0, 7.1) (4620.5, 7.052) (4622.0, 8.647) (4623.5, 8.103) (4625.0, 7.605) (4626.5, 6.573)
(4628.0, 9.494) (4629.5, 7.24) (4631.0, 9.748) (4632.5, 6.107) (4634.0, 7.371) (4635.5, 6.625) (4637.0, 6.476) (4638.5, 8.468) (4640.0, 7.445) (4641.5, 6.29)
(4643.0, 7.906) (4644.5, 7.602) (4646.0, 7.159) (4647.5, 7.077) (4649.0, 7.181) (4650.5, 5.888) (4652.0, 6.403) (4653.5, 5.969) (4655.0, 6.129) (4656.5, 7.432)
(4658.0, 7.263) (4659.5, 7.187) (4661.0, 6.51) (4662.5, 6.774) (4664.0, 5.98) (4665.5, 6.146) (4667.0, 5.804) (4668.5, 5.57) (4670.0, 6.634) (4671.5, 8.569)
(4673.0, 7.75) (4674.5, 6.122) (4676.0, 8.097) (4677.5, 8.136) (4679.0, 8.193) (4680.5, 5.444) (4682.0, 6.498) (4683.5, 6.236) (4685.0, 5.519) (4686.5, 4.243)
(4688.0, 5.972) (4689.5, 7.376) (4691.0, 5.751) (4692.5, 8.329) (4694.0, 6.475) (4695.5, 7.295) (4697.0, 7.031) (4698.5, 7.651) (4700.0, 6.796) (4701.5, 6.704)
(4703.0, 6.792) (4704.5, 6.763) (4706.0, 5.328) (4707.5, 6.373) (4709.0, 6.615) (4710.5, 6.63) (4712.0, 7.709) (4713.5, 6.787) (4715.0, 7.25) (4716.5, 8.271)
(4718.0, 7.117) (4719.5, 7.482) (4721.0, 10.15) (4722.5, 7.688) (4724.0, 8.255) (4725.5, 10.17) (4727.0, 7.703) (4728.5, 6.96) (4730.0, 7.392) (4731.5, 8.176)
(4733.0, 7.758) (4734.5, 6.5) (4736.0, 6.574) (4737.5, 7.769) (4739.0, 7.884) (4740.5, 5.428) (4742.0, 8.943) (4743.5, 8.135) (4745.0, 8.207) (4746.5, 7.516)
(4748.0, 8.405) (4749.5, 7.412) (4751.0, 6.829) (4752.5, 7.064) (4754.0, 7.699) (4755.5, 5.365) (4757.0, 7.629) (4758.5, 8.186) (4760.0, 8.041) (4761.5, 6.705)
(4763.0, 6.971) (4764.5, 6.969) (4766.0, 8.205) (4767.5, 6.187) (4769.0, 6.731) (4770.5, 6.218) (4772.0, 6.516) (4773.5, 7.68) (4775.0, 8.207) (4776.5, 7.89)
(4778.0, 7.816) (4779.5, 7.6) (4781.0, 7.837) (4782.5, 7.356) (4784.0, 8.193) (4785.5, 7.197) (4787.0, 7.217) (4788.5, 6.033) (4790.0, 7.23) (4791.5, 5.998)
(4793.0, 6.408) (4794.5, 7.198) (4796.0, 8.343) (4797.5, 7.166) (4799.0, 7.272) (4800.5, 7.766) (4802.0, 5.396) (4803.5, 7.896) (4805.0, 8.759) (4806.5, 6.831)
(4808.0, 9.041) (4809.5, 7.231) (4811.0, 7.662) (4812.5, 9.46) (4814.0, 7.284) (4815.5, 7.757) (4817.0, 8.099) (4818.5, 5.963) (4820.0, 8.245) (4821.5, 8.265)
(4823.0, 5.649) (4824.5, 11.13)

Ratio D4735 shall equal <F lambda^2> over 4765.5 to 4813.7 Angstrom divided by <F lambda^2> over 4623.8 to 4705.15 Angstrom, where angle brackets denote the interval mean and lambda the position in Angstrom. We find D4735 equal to 1.12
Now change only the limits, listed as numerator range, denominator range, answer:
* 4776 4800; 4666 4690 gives 1.15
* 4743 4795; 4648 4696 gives 1.14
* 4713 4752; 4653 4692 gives 1.20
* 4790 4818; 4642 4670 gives 1.20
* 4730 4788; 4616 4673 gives 1.09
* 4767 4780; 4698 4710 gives 1.13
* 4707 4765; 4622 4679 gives 1.09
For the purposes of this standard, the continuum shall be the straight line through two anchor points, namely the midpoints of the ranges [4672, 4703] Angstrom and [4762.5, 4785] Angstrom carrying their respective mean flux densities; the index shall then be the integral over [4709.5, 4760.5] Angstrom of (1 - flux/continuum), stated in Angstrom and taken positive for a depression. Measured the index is -3.7 Angstrom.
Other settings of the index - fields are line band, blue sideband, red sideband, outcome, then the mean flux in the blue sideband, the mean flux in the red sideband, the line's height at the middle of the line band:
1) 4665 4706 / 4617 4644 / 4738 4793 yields 3.9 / 7.5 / 7.31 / 7.42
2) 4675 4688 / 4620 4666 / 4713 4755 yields 1.5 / 7.16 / 7.69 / 7.39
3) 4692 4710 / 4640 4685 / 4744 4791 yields 0.5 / 6.81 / 7.32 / 7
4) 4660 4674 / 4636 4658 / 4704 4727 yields 1.0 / 6.97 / 7.52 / 7.13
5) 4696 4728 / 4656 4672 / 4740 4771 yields -1.7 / 6.68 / 7.3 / 7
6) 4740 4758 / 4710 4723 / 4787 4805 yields 0.0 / 7.7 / 7.06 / 7.44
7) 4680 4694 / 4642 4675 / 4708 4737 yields 1.9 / 6.78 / 7.63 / 7.16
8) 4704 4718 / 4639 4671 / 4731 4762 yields 0.6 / 6.71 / 7.44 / 7.16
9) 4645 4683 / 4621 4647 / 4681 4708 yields 1.3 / 7.57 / 6.5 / 7.04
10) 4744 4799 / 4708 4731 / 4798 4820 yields 2.7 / 7.74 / 7.62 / 7.67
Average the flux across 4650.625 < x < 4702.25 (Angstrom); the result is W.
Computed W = 6.7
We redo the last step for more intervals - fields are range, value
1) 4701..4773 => 7.34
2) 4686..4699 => 6.71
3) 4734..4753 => 7.45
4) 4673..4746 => 7.19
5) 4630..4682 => 6.98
